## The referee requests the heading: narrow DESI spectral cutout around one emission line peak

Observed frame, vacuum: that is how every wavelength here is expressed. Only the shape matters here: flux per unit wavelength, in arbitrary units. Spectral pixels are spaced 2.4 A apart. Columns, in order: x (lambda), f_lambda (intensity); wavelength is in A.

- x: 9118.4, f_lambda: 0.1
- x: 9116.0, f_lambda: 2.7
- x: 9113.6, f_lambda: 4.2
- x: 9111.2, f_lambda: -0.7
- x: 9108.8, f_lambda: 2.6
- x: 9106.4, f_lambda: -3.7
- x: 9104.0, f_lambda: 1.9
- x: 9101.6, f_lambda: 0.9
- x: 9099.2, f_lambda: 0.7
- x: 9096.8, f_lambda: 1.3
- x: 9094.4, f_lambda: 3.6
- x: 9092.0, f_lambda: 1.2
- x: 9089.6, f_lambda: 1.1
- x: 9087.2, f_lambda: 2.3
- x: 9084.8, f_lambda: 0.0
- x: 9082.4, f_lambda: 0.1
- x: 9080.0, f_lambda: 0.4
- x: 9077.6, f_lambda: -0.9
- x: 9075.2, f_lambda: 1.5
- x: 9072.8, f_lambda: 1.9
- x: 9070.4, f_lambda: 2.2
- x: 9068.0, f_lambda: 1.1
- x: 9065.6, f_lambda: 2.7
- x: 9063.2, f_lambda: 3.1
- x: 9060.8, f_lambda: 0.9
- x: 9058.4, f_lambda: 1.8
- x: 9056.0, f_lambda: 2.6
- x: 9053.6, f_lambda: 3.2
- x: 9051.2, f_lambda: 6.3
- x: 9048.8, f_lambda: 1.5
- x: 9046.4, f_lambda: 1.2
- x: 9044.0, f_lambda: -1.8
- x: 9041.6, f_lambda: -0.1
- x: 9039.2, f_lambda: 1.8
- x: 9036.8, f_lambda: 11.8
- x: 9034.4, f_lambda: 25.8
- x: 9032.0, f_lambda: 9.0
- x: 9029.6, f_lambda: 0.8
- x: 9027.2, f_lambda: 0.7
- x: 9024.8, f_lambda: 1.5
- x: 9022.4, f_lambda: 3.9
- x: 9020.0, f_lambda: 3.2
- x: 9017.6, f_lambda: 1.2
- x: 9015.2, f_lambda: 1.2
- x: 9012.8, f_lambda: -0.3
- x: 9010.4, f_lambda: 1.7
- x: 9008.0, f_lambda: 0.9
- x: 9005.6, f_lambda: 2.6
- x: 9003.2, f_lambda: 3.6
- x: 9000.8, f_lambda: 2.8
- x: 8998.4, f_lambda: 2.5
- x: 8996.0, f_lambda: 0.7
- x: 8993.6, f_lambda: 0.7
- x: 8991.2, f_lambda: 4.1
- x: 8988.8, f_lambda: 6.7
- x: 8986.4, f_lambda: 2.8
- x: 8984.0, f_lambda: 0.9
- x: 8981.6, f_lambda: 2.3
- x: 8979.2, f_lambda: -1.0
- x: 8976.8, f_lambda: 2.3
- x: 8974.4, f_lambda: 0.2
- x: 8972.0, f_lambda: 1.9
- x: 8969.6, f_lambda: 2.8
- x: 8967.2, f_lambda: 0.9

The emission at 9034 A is H-beta 4861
